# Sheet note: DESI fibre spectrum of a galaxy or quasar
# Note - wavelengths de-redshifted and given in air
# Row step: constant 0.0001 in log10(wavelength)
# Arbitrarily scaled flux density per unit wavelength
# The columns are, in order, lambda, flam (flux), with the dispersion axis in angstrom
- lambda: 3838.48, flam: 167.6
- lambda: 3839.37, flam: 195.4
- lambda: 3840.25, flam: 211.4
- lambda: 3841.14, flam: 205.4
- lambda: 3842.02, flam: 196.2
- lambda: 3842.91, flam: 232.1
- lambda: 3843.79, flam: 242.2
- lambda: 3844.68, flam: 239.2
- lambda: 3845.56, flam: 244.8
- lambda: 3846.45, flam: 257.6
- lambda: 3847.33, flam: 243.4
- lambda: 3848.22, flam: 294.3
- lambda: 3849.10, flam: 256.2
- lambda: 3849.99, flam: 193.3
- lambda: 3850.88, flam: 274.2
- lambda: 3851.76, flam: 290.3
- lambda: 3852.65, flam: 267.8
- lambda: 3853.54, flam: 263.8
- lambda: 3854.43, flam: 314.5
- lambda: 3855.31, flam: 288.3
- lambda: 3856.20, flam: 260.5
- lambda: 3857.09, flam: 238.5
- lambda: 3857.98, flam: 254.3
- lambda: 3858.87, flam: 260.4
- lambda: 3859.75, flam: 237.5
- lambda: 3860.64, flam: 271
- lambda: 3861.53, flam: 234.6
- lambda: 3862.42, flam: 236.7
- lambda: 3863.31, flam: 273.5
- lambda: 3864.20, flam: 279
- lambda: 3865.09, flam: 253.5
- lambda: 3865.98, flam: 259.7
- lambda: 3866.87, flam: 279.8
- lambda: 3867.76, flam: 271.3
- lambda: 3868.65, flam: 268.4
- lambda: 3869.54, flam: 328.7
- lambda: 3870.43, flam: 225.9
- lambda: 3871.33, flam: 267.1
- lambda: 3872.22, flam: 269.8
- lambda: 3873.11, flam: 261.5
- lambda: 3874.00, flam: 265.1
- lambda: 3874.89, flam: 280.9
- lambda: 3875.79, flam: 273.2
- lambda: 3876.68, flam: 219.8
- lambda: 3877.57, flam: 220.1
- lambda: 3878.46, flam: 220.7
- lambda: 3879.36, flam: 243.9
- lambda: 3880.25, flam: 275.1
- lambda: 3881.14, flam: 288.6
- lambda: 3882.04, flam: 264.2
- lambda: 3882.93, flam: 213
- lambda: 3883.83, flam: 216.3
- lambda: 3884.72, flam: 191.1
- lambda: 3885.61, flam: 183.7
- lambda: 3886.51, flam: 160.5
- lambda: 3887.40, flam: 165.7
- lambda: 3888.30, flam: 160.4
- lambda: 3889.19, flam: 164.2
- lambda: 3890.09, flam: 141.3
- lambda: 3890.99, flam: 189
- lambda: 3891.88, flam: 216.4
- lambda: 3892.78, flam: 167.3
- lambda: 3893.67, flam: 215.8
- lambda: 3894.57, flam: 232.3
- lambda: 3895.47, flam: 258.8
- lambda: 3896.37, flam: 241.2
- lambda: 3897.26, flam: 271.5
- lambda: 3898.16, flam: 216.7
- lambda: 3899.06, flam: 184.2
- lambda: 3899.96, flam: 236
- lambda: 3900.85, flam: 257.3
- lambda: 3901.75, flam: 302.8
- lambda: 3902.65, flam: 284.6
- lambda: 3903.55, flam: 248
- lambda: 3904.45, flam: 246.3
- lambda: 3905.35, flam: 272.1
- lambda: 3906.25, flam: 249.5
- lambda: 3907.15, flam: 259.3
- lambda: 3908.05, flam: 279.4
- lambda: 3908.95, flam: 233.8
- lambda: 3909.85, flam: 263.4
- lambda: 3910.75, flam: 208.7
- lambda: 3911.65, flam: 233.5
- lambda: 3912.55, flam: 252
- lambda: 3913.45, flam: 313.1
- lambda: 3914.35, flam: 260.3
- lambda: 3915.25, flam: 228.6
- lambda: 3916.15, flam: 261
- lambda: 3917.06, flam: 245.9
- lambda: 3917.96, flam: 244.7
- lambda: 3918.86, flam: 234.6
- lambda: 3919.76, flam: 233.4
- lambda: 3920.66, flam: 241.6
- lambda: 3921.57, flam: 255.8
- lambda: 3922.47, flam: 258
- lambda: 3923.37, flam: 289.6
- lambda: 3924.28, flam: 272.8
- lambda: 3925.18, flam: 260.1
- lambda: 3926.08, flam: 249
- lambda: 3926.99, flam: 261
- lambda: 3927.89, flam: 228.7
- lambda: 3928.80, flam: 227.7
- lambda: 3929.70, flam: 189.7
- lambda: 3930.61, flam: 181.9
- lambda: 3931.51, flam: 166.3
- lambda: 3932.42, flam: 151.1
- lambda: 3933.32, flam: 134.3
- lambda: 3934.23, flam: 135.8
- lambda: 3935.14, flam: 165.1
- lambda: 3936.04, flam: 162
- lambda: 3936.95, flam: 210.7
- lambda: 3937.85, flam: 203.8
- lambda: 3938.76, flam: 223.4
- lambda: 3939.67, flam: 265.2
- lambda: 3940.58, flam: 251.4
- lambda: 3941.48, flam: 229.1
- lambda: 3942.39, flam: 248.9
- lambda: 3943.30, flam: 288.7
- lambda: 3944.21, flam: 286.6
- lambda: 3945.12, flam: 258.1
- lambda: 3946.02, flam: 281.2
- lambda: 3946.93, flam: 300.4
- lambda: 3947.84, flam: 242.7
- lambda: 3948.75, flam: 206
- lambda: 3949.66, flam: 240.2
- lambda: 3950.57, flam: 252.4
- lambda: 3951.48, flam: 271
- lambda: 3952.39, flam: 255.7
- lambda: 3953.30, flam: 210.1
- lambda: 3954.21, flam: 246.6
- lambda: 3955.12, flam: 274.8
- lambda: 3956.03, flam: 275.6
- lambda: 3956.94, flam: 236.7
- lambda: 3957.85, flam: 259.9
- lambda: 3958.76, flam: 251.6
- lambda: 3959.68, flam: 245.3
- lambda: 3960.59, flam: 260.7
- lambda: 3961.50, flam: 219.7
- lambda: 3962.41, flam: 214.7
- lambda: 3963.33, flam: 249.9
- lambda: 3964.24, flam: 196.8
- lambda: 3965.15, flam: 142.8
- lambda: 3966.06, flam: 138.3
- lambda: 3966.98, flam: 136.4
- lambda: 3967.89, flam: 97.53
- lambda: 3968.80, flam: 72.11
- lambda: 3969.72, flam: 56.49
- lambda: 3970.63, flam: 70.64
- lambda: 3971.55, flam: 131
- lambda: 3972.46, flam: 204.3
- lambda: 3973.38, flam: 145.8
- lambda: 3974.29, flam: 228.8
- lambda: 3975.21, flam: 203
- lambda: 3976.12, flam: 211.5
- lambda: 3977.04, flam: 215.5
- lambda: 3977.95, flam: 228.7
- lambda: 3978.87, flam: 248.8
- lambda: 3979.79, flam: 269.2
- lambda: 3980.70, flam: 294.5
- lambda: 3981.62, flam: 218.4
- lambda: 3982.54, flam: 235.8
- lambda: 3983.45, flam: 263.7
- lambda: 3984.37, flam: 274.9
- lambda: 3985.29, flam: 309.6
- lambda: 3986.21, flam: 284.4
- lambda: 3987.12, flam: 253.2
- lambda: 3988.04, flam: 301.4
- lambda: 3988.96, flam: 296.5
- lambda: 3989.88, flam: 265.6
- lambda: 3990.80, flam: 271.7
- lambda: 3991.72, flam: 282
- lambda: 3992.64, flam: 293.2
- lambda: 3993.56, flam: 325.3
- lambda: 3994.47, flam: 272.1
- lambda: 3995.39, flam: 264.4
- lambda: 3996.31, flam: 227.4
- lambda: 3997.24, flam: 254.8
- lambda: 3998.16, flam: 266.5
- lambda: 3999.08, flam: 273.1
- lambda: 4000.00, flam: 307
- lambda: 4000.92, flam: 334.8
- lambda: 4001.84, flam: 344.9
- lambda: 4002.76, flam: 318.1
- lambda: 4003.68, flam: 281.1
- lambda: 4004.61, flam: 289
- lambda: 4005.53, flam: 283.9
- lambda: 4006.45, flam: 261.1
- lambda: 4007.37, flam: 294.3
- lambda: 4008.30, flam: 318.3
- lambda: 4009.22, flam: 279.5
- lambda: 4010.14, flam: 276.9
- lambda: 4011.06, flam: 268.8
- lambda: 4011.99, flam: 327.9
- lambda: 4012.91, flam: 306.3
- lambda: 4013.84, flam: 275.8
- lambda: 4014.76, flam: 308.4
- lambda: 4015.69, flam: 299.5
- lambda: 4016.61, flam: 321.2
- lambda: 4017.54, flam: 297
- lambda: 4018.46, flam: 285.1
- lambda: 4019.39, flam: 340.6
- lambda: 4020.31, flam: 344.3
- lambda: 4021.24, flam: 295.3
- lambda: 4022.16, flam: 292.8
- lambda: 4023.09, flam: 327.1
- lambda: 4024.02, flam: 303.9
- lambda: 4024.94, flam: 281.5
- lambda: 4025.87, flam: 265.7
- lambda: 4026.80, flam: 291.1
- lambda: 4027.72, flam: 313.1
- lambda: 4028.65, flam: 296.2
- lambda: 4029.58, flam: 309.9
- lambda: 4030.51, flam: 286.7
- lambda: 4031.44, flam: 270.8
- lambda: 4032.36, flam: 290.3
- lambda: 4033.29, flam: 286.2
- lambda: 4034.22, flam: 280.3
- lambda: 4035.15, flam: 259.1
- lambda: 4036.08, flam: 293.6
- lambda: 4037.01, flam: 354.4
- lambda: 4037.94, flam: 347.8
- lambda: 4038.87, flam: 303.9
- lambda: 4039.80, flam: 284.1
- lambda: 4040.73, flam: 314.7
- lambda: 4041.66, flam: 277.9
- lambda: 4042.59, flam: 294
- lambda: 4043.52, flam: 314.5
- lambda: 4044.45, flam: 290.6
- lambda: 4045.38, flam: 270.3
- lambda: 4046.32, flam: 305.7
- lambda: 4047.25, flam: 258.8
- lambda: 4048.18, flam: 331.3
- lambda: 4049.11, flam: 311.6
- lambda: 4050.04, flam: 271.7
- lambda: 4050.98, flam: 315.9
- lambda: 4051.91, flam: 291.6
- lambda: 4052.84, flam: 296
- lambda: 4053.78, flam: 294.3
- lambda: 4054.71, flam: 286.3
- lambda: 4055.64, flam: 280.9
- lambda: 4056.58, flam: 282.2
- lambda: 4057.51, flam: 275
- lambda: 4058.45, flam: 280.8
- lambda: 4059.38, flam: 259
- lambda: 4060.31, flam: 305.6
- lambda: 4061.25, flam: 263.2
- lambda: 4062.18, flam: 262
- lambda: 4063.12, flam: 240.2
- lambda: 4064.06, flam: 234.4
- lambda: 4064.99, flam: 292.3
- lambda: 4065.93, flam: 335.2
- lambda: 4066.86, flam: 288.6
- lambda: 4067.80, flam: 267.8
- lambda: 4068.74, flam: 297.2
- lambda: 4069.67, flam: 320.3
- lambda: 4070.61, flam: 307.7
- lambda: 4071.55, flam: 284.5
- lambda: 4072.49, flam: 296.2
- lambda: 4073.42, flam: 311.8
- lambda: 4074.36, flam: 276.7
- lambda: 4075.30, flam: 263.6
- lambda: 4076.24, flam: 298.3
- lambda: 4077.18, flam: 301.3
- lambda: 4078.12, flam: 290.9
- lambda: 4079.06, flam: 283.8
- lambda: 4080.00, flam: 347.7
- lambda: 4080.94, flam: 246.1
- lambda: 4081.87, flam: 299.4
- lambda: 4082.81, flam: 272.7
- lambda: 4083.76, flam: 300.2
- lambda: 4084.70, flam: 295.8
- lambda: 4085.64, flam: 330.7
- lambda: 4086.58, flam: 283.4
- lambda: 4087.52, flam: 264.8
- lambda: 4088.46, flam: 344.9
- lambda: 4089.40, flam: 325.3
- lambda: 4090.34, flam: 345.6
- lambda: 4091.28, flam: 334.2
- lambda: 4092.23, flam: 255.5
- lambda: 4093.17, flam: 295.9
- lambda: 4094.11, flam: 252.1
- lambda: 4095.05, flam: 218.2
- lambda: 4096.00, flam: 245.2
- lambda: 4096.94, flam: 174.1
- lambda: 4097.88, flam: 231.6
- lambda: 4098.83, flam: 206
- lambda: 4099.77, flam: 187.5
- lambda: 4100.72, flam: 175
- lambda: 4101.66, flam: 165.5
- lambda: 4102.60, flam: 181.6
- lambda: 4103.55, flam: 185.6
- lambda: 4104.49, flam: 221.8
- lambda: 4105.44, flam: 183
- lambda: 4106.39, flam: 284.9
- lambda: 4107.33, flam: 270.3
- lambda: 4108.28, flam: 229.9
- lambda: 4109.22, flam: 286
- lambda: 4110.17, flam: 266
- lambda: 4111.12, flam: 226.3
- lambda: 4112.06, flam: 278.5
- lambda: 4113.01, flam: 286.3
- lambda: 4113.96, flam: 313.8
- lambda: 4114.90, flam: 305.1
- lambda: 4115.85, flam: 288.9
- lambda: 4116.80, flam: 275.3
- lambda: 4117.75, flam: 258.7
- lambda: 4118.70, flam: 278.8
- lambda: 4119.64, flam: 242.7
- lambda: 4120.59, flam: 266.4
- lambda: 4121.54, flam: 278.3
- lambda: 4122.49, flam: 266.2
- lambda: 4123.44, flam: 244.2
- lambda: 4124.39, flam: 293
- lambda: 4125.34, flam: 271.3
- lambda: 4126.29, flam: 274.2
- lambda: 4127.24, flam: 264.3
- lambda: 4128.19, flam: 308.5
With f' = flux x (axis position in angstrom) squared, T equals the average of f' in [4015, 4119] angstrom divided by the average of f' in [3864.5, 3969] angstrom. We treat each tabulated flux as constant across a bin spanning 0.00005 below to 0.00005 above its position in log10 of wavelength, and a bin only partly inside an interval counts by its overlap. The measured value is 1.30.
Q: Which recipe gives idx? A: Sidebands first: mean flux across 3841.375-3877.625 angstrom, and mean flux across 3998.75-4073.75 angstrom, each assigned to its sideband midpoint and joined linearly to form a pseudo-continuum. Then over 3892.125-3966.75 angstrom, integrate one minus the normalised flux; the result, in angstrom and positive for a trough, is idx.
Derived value 10.0 angstrom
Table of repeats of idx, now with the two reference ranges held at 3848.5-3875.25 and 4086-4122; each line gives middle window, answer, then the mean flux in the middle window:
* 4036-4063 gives -3.69 angstrom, 293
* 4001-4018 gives -2.56 angstrom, 298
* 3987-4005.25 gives -1.90 angstrom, 287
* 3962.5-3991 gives 5.52 angstrom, 210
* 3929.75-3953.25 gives 3.40 angstrom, 224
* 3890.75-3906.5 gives 1.45 angstrom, 239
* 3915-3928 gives 0.51 angstrom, 252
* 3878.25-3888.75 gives 1.93 angstrom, 215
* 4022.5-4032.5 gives -1.38 angstrom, 294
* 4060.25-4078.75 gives -2.11 angstrom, 286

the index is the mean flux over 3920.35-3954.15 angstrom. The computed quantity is 231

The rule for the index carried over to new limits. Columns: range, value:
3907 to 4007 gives 238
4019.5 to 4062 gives 295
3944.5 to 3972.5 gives 210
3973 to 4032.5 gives 281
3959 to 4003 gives 234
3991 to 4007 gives 287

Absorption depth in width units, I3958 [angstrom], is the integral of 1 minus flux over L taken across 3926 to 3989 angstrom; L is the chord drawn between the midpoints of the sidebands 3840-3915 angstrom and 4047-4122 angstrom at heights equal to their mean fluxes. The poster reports 8.7 angstrom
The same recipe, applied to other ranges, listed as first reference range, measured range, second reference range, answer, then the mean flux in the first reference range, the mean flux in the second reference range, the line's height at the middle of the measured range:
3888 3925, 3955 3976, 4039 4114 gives 5.5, 240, 275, 252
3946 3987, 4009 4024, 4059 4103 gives -3.7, 219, 274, 243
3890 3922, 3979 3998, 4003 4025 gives 0.9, 242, 299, 285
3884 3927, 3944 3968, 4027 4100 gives 1.8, 235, 287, 252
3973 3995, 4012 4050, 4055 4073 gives -3.7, 259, 283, 273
